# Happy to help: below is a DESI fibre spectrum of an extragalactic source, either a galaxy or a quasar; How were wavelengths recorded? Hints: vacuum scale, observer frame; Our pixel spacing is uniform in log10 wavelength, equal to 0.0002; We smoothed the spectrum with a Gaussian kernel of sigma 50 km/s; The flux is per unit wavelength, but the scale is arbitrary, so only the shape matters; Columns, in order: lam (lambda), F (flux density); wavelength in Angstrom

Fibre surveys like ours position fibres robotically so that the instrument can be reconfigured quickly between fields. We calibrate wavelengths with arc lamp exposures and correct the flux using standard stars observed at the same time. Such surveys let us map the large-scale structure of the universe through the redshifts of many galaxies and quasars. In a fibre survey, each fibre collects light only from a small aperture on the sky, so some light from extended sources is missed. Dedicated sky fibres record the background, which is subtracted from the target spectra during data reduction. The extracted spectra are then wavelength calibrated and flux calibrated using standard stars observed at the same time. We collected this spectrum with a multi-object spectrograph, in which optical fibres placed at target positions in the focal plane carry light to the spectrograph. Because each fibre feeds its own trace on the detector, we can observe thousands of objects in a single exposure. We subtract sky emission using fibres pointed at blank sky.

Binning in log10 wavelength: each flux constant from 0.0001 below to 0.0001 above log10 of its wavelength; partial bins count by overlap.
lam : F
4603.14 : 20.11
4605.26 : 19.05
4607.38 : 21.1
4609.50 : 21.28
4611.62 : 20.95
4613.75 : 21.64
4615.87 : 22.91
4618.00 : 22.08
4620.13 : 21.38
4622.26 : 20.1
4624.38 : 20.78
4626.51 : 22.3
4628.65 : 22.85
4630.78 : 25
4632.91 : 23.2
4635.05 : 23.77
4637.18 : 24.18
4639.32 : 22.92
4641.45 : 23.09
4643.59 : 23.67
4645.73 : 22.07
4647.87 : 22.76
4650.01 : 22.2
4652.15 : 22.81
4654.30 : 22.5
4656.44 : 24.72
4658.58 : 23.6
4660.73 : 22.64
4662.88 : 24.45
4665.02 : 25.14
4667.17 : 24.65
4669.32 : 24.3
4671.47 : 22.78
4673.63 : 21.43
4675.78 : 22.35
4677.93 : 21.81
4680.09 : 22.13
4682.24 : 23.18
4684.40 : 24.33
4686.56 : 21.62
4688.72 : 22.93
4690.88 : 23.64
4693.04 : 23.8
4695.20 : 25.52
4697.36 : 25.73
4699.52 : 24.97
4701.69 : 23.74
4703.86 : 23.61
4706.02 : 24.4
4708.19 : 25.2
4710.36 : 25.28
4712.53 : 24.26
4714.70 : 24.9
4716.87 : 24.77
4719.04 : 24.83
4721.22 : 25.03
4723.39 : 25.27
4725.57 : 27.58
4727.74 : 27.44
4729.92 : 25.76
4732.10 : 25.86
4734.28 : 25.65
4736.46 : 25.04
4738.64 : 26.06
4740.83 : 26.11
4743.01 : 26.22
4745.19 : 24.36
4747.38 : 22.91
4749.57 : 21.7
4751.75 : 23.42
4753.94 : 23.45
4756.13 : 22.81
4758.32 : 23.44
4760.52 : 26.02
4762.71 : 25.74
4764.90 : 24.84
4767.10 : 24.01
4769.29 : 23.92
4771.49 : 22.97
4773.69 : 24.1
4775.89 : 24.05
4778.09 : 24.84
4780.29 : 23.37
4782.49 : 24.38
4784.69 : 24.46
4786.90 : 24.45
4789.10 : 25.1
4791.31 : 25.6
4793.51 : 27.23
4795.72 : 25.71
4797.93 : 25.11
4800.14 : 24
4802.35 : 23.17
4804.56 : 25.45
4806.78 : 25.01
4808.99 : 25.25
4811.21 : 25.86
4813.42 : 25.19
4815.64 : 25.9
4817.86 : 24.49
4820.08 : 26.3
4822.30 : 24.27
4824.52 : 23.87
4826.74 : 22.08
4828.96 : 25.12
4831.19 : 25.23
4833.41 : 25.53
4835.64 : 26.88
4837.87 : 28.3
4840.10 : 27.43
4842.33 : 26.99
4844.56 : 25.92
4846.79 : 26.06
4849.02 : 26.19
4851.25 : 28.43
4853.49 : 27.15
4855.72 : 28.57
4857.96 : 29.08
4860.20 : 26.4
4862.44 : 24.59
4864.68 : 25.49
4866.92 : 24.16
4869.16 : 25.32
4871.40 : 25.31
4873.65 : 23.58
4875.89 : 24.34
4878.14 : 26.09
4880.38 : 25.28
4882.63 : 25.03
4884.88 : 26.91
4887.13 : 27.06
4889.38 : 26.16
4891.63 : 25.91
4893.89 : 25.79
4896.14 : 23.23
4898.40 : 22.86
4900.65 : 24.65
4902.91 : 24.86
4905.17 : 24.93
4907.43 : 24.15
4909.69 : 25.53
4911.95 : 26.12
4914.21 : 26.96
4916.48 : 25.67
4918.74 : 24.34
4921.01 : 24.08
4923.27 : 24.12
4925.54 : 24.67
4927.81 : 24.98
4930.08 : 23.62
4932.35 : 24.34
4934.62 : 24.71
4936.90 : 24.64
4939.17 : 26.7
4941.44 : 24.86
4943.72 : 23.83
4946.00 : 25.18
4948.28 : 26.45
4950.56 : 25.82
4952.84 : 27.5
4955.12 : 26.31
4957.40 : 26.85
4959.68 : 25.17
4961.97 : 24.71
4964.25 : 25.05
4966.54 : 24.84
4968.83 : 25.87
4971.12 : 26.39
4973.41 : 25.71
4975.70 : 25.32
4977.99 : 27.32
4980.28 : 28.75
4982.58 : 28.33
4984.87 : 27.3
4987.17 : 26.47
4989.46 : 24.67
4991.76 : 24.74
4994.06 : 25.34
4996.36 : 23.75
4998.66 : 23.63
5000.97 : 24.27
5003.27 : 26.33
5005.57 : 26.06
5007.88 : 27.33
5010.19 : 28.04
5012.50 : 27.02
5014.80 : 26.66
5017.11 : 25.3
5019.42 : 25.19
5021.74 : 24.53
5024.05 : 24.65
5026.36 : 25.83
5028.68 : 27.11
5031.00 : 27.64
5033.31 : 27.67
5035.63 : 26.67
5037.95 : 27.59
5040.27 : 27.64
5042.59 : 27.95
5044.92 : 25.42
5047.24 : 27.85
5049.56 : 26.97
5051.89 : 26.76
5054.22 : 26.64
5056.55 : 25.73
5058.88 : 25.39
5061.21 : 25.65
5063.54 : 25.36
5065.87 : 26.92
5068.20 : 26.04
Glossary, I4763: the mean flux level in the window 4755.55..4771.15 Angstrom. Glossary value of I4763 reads 24.4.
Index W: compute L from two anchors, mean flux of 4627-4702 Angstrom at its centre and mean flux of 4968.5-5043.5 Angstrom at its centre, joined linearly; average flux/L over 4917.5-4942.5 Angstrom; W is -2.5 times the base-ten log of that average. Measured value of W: 0.04 mag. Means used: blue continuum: 23.4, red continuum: 26.3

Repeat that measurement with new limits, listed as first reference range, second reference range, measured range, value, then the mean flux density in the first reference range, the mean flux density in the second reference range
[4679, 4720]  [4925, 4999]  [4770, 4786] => 0.03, 24.1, 25.6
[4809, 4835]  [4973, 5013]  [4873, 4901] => 0.01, 24.9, 26.1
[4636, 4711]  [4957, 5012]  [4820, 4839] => -0.02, 23.5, 25.9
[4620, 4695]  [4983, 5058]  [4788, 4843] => -0.04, 23.1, 26.2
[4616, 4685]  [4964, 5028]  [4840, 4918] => -0.04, 23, 25.9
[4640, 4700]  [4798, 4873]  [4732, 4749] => -0.03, 23.4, 25.7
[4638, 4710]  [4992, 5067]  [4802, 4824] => -0.02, 23.5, 26.2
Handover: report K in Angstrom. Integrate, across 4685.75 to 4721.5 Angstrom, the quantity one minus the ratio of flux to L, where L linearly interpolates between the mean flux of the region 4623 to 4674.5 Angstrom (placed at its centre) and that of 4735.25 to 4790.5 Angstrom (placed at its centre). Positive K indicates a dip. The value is -0.9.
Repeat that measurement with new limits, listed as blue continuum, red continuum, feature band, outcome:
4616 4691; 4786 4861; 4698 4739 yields -2.04 Angstrom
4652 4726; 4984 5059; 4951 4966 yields -0.06 Angstrom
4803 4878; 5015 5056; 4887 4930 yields 1.72 Angstrom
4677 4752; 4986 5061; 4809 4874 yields -1.68 Angstrom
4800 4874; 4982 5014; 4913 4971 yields 1.29 Angstrom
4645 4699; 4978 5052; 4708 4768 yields -2.50 Angstrom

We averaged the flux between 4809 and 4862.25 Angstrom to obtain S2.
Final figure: 26.1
